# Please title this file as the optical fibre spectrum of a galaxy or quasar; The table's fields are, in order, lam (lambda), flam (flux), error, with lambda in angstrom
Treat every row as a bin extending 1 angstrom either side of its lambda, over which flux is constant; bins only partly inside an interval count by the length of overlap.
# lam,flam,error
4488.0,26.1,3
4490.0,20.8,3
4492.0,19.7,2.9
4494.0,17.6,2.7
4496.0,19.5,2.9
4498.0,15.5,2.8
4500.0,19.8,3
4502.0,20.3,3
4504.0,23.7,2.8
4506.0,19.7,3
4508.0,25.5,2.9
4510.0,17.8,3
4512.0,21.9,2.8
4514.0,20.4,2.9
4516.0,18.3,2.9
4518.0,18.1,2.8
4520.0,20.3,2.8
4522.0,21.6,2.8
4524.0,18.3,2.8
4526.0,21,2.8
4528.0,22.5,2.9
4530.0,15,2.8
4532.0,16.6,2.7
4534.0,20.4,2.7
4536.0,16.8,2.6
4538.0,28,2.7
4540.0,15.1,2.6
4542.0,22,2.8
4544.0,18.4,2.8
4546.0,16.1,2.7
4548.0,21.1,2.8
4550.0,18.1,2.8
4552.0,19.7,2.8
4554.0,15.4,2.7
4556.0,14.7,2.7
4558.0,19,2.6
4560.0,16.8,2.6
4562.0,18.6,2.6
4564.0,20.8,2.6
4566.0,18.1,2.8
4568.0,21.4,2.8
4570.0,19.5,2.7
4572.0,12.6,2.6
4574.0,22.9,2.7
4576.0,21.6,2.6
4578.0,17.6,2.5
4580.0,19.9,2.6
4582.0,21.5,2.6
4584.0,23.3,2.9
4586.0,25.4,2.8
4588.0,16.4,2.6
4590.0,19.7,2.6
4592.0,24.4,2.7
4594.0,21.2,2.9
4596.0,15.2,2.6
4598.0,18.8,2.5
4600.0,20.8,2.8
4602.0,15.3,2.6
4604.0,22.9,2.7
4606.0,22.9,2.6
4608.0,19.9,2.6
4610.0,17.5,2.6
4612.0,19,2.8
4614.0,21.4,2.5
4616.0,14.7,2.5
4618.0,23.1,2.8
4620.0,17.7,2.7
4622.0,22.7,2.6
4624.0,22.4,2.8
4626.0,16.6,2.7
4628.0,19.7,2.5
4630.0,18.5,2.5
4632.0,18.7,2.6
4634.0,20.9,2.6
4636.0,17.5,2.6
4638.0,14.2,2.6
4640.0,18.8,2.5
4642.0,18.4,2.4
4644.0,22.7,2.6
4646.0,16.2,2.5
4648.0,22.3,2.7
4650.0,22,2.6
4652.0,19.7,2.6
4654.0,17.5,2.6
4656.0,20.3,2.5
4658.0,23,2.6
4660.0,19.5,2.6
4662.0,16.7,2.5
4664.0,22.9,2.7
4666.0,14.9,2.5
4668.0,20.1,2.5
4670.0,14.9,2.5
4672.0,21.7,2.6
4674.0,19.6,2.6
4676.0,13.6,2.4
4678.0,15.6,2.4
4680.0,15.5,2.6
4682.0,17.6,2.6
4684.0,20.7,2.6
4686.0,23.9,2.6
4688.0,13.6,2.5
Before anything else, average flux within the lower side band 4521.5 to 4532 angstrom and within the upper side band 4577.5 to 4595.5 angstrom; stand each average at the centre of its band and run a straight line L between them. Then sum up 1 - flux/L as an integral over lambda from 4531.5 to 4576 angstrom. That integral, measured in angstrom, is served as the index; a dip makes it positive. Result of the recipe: 2.72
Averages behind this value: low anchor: 19.3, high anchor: 21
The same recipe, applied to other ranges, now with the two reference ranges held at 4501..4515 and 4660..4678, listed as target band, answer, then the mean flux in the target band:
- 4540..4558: 2.1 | 18.1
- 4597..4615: -0.5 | 19.8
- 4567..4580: 0.4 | 19.3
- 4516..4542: 1.7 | 19.5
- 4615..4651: -1.1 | 19.3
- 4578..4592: -0.9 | 21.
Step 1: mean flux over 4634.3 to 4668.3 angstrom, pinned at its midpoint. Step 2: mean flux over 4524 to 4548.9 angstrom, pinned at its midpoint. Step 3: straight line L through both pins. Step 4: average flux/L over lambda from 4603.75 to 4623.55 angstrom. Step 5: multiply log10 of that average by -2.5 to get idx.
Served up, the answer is -0.047 mag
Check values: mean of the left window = 19.4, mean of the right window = 19.2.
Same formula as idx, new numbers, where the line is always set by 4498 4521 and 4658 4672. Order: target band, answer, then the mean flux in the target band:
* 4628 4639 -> 0.06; 18.1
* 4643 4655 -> -0.06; 20.1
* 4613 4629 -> -0.03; 19.8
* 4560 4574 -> 0.06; 18.7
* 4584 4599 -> -0.05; 20.4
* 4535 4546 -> 0.02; 19.7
